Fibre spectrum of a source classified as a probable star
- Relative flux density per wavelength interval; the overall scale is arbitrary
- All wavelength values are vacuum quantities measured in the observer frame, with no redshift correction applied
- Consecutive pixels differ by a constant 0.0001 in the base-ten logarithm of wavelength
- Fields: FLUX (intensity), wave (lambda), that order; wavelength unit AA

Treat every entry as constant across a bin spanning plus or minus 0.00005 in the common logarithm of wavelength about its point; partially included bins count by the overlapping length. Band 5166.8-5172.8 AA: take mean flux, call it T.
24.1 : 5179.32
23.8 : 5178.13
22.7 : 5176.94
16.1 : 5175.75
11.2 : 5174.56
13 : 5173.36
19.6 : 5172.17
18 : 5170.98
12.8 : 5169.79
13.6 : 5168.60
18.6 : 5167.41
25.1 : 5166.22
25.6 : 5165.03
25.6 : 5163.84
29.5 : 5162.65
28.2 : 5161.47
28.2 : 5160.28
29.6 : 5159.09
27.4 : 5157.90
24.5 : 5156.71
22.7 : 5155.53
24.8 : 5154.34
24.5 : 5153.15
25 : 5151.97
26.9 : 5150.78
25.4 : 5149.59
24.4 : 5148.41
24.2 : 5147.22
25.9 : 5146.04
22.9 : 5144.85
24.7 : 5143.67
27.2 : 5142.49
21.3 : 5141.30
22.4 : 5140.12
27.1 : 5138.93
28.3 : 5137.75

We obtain 16.5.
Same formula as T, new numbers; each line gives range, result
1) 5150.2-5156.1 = 24.8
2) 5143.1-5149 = 24.4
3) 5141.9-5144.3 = 26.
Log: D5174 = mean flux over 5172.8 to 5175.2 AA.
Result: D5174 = 12.1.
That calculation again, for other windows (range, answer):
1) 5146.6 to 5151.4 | 25.2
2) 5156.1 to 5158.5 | 26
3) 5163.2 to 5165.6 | 25.7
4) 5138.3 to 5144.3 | 24.6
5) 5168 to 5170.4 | 13.2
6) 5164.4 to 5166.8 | 25.3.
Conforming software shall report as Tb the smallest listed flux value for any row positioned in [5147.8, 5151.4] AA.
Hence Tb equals 24.4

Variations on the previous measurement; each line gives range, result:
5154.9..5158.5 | 22.7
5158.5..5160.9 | 28.2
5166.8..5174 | 12.8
